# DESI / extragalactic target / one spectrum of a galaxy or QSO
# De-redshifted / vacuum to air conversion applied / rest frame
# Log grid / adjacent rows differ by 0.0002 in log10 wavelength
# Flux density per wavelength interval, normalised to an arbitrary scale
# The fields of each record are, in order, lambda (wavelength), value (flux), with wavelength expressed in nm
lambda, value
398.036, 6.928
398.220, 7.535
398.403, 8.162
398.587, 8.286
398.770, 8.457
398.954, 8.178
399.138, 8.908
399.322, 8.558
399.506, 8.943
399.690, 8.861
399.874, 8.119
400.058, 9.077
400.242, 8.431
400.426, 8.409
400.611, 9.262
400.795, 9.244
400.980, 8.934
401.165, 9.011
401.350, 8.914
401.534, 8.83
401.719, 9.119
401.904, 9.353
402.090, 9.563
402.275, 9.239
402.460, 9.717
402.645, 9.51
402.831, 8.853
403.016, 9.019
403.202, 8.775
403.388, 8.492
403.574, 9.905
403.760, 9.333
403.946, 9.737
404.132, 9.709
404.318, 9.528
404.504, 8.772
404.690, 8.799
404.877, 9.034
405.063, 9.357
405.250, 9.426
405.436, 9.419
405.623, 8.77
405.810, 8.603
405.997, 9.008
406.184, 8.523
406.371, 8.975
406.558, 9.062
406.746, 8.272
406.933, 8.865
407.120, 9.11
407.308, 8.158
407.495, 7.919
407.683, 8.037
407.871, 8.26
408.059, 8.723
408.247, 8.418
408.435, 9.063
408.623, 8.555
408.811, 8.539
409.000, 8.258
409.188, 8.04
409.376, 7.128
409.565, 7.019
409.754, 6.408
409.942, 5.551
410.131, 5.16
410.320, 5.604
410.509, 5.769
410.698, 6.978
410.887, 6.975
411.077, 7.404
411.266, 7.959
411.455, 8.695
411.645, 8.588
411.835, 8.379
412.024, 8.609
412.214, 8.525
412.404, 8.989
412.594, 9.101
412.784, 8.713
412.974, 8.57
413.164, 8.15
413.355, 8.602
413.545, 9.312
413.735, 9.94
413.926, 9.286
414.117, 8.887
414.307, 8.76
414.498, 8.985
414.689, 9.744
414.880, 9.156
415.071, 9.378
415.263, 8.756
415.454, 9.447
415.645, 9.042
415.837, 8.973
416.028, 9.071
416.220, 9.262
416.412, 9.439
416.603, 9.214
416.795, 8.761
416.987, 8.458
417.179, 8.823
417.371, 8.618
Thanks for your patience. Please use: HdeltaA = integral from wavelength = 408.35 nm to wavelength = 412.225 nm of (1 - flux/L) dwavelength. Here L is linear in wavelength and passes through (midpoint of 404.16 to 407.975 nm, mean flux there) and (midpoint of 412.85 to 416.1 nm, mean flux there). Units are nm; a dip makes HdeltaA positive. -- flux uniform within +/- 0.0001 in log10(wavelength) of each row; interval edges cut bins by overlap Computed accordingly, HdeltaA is 0.64 nm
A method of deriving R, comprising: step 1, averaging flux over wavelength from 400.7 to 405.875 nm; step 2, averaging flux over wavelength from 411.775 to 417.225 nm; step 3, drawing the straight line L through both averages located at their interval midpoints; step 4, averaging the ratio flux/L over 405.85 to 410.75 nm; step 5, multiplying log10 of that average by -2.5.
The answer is 0.16 mag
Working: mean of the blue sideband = 9.18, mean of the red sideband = 8.98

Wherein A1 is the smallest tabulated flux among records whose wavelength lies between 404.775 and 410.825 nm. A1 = 5.16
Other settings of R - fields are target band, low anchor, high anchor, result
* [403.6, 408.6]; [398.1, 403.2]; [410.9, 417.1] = -0.006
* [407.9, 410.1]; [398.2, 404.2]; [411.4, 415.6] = 0.158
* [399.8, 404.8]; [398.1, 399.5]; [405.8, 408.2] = -0.085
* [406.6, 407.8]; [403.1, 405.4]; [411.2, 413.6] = 0.075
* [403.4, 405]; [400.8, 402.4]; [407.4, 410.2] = -0.084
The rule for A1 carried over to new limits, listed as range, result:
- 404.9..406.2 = 8.523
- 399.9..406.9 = 8.272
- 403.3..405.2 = 8.492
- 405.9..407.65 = 7.919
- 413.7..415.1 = 8.76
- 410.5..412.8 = 5.769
